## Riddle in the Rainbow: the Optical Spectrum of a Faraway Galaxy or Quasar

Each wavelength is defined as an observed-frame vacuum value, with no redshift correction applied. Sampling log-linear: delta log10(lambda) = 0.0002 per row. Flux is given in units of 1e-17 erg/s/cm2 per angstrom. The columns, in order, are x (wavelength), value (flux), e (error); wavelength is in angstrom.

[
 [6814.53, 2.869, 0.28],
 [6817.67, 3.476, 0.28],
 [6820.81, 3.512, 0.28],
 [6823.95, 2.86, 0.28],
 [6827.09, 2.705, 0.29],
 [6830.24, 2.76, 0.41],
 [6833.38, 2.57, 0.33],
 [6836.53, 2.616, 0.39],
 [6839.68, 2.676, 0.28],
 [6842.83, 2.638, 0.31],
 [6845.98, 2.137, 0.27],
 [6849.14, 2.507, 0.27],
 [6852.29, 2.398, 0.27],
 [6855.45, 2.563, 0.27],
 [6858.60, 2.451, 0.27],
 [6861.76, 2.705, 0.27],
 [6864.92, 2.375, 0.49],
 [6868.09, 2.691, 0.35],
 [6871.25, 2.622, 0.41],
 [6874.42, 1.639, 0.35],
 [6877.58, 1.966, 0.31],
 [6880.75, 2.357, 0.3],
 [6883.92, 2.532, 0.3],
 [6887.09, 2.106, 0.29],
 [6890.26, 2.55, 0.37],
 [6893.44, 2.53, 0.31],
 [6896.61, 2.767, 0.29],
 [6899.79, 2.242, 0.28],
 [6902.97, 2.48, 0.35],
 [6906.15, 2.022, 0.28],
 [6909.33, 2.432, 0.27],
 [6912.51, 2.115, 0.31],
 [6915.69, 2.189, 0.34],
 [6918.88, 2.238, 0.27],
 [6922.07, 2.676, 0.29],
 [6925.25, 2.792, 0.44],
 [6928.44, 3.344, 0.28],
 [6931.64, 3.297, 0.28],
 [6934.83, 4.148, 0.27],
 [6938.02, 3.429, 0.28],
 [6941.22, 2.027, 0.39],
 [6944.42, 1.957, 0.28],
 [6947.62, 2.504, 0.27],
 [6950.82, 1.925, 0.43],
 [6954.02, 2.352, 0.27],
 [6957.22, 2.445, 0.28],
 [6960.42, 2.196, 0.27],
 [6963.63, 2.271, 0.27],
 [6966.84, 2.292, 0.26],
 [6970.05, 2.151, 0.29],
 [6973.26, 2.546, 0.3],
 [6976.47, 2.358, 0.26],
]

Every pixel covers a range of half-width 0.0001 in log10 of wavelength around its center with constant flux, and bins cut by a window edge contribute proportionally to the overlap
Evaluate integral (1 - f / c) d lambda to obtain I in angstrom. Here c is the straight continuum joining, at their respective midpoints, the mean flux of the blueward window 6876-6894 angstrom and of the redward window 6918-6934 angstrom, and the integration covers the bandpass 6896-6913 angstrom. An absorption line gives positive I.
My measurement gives 1.9 angstrom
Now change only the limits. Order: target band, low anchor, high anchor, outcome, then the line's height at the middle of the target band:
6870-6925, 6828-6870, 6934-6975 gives 3.7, 2.5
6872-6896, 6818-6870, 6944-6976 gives 2.4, 2.53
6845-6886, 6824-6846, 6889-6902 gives 3.1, 2.58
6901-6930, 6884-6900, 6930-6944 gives 3.5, 2.81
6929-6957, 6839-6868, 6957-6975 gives -4.4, 2.35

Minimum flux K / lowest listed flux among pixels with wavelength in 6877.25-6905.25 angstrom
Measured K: 1.966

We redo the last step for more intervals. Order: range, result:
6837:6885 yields 1.639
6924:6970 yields 1.925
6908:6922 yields 2.115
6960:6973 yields 2.151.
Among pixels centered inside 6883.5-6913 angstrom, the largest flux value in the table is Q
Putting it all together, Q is 2.767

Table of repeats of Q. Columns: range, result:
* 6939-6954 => 2.504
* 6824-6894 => 2.76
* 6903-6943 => 4.148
